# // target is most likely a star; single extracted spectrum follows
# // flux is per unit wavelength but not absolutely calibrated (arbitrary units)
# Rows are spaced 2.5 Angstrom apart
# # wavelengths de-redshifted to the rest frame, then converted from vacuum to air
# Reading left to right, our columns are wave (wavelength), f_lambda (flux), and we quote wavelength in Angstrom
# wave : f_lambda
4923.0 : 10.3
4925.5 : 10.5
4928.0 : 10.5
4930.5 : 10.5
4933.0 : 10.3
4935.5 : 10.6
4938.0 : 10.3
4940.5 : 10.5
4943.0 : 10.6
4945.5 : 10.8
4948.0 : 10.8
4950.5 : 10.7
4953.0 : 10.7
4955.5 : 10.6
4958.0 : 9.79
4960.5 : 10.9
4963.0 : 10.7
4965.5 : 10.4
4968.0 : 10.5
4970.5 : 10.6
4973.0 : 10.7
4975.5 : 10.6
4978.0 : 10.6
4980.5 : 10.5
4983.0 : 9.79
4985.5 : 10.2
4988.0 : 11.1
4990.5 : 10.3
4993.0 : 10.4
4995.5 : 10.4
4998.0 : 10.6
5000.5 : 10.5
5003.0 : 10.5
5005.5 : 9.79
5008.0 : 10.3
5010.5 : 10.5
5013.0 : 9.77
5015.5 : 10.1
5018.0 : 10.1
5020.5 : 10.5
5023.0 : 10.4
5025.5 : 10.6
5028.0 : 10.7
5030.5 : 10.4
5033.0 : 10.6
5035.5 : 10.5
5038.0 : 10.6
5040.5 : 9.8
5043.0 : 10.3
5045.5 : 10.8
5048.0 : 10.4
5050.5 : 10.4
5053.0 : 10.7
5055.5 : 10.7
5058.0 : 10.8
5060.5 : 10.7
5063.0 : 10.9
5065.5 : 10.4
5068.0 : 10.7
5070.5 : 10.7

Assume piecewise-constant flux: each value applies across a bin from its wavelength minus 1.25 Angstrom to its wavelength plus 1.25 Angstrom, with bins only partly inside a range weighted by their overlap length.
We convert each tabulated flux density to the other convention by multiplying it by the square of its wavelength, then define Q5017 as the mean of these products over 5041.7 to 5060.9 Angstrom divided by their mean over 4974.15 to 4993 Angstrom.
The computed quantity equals 1.0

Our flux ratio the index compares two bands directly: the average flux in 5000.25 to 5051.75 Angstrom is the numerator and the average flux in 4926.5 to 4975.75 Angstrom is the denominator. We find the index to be 1.0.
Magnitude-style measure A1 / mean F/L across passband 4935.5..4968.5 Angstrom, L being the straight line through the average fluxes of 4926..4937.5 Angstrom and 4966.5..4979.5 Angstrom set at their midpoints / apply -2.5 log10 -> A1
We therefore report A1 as 0.00 mag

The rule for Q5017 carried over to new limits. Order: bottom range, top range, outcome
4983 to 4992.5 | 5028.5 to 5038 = 1.03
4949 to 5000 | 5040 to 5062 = 1.03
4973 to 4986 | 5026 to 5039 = 1.04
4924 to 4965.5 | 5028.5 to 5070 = 1.04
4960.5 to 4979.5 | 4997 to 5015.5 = 0.98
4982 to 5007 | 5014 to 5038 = 1.02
